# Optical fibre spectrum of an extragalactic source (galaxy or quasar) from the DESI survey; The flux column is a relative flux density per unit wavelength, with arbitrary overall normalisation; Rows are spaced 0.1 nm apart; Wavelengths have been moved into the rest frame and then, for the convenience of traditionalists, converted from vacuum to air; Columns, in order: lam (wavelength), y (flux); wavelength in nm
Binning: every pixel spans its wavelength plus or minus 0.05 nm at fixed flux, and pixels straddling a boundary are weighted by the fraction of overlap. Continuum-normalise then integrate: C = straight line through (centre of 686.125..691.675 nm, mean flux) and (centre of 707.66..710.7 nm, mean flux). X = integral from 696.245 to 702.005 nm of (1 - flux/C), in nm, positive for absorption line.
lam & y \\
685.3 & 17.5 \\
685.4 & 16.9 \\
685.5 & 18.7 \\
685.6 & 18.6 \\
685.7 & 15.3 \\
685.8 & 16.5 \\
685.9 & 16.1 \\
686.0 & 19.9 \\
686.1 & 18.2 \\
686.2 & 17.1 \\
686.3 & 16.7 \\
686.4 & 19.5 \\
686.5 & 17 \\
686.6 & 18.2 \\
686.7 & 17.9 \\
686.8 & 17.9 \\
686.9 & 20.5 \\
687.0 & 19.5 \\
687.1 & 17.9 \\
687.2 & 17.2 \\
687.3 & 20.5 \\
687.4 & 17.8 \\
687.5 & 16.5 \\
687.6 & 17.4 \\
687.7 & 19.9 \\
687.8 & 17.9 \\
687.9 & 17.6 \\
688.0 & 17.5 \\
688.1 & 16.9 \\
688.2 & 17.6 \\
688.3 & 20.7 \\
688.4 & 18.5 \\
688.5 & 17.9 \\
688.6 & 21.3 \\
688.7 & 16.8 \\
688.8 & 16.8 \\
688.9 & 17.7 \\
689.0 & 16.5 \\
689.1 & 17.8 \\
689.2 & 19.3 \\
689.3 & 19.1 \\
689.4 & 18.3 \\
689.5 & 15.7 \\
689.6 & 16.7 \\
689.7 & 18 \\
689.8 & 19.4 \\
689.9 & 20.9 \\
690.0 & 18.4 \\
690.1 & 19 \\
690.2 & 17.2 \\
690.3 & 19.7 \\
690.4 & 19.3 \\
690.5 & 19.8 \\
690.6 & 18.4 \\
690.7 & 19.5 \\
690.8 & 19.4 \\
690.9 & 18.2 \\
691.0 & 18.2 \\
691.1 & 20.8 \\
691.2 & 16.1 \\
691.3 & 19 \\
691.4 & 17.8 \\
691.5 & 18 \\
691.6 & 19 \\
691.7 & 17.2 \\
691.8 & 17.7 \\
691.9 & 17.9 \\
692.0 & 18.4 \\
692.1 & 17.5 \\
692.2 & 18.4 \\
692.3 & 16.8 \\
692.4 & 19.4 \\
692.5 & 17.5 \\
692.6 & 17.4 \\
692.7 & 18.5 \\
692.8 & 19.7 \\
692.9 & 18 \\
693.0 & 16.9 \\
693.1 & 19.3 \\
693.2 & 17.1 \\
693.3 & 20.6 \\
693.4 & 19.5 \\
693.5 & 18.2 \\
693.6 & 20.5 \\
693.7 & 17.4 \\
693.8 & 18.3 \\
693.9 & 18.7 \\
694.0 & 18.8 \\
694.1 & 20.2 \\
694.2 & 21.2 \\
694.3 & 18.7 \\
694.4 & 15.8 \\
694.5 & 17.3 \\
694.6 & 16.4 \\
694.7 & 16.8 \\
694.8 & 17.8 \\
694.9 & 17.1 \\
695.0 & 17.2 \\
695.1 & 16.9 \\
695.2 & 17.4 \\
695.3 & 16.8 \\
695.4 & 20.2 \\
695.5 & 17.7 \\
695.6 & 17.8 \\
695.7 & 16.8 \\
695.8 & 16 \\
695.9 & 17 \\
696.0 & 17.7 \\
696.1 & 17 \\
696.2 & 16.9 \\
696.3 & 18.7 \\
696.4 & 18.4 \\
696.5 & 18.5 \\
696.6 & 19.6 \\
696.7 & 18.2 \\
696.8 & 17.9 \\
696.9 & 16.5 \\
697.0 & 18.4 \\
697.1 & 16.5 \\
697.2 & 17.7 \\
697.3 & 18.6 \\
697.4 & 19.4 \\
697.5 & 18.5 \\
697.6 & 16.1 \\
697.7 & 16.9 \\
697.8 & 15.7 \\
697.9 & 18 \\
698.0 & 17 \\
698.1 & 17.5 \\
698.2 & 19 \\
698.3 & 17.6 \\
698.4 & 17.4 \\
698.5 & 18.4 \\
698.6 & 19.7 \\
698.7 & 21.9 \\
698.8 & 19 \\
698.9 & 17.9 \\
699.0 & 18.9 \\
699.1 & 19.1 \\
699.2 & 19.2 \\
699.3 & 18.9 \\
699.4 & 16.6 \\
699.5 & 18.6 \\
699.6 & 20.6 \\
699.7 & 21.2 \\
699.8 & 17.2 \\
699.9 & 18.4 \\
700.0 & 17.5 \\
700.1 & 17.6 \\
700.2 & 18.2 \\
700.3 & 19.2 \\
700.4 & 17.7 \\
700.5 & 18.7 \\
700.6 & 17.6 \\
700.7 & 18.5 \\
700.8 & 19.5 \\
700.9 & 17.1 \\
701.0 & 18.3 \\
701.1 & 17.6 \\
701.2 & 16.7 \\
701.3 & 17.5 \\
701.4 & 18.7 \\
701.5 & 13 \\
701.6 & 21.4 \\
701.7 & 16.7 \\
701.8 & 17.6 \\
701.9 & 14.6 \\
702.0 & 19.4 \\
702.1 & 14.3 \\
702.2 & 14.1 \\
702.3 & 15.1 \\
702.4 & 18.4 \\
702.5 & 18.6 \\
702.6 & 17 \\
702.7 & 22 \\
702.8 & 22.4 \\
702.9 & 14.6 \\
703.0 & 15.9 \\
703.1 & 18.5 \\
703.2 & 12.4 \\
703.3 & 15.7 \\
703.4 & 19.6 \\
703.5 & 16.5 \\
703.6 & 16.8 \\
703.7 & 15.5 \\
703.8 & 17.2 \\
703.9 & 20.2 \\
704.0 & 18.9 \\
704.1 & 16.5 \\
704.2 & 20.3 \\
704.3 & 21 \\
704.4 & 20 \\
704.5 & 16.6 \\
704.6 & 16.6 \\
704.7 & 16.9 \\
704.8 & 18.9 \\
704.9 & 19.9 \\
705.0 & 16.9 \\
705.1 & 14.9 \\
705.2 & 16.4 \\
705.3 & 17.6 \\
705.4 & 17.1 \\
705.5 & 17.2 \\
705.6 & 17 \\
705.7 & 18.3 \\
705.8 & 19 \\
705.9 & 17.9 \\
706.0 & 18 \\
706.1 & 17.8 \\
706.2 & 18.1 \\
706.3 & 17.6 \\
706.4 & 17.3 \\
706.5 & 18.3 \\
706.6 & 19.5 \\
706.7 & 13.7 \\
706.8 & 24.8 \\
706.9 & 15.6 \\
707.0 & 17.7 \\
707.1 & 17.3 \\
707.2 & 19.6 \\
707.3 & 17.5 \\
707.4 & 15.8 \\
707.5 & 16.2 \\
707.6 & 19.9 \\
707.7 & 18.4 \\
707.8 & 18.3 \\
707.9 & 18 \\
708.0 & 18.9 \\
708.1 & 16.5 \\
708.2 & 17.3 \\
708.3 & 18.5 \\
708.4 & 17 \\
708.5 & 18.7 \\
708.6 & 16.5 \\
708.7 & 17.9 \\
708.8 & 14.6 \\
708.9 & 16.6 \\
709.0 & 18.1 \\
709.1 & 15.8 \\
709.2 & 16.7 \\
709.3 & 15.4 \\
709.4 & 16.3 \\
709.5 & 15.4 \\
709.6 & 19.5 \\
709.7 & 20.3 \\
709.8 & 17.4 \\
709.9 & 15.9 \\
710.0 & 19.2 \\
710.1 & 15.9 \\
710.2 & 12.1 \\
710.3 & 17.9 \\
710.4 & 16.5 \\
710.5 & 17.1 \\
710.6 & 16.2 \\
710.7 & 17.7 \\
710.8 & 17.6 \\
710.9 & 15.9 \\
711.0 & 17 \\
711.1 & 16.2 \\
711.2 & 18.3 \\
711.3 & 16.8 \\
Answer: -0.13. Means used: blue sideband 18.3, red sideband 17.1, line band 18.1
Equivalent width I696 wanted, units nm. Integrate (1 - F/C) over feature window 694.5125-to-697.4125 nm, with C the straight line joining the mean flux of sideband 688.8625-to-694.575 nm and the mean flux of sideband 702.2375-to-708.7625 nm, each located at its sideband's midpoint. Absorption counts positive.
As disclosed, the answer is 0.09 nm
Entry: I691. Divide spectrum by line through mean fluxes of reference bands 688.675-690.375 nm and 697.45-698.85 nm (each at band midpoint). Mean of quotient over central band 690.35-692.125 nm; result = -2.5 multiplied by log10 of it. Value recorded -0.02 mag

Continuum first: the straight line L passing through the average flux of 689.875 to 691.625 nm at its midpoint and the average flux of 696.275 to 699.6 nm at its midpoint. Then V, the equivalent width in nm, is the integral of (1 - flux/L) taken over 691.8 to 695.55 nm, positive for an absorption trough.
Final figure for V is 0.08 nm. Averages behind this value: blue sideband 18.8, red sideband 18.2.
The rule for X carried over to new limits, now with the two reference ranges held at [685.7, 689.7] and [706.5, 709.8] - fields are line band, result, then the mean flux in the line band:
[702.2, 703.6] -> 0.03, 17.3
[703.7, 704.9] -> -0.05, 18.4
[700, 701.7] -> -0.02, 17.9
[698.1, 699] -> -0.05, 18.8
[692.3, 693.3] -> -0.02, 18.3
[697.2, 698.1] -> 0.01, 17.5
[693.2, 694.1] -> -0.06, 19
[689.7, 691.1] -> -0.09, 19.1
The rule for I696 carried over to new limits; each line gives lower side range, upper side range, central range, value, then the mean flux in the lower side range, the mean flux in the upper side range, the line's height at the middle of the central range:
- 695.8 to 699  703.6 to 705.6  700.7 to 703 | 0.05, 18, 17.8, 17.8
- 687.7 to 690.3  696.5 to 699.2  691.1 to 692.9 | 0.01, 18.2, 18.2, 18.2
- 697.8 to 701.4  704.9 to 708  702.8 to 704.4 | 0.04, 18.4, 17.8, 18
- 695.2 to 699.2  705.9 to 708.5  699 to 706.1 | 0.07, 18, 17.9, 17.9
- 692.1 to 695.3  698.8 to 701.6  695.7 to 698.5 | 0.08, 18.2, 18.2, 18.2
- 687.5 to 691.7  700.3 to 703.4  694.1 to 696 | 0.04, 18.4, 17.4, 17.9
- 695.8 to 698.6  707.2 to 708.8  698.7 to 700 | -0.08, 17.7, 17.7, 17.7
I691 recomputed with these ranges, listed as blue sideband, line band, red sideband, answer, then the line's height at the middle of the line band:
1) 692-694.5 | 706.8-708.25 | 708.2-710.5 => -0.05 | 17.1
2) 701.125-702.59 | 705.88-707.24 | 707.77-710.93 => -0.07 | 17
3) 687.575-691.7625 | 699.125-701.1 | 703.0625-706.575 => -0.03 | 17.9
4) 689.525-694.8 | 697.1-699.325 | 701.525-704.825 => -0.02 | 17.9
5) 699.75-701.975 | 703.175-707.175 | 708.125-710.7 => -0.03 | 17.3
